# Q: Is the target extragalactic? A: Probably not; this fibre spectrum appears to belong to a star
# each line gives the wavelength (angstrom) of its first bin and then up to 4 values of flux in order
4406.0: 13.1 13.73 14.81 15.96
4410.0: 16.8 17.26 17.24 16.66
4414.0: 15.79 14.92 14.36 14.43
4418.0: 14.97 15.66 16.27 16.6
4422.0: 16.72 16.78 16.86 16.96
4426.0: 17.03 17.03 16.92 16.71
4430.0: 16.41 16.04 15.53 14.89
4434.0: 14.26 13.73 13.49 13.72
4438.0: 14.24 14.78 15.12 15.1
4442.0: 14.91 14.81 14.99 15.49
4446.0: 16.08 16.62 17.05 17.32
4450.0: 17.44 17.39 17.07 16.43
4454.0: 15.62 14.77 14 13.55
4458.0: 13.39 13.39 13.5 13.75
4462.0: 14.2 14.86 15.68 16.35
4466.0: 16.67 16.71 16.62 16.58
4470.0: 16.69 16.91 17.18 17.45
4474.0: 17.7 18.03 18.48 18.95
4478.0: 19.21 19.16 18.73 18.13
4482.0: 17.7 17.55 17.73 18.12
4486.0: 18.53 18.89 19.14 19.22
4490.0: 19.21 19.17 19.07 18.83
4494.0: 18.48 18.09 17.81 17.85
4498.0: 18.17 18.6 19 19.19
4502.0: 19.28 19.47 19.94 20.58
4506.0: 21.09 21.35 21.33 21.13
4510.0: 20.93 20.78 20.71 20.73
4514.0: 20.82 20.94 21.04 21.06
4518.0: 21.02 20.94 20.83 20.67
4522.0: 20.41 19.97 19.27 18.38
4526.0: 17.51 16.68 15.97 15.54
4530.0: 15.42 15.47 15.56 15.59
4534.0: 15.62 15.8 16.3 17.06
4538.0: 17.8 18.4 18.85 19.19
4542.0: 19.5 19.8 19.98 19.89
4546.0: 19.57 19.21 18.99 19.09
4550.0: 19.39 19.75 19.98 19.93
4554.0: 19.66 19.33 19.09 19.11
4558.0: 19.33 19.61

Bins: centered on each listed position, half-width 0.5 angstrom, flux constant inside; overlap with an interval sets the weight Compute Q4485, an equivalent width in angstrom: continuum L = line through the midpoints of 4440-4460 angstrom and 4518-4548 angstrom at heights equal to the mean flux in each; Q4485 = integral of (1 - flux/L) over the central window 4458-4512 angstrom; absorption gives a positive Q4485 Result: -4.7 angstrom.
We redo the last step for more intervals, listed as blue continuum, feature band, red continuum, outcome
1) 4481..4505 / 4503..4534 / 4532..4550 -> -1.5 angstrom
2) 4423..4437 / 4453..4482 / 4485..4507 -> 2.2 angstrom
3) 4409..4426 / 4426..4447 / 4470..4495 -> 1.9 angstrom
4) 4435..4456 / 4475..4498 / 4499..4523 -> 0.1 angstrom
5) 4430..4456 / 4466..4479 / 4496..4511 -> 0.0 angstrom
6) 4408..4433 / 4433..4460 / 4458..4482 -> 2.1 angstrom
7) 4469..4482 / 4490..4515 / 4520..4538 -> -3.0 angstrom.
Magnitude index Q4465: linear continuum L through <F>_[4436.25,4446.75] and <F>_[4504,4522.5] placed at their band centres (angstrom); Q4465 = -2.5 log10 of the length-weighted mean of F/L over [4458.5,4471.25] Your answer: 0.09 mag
